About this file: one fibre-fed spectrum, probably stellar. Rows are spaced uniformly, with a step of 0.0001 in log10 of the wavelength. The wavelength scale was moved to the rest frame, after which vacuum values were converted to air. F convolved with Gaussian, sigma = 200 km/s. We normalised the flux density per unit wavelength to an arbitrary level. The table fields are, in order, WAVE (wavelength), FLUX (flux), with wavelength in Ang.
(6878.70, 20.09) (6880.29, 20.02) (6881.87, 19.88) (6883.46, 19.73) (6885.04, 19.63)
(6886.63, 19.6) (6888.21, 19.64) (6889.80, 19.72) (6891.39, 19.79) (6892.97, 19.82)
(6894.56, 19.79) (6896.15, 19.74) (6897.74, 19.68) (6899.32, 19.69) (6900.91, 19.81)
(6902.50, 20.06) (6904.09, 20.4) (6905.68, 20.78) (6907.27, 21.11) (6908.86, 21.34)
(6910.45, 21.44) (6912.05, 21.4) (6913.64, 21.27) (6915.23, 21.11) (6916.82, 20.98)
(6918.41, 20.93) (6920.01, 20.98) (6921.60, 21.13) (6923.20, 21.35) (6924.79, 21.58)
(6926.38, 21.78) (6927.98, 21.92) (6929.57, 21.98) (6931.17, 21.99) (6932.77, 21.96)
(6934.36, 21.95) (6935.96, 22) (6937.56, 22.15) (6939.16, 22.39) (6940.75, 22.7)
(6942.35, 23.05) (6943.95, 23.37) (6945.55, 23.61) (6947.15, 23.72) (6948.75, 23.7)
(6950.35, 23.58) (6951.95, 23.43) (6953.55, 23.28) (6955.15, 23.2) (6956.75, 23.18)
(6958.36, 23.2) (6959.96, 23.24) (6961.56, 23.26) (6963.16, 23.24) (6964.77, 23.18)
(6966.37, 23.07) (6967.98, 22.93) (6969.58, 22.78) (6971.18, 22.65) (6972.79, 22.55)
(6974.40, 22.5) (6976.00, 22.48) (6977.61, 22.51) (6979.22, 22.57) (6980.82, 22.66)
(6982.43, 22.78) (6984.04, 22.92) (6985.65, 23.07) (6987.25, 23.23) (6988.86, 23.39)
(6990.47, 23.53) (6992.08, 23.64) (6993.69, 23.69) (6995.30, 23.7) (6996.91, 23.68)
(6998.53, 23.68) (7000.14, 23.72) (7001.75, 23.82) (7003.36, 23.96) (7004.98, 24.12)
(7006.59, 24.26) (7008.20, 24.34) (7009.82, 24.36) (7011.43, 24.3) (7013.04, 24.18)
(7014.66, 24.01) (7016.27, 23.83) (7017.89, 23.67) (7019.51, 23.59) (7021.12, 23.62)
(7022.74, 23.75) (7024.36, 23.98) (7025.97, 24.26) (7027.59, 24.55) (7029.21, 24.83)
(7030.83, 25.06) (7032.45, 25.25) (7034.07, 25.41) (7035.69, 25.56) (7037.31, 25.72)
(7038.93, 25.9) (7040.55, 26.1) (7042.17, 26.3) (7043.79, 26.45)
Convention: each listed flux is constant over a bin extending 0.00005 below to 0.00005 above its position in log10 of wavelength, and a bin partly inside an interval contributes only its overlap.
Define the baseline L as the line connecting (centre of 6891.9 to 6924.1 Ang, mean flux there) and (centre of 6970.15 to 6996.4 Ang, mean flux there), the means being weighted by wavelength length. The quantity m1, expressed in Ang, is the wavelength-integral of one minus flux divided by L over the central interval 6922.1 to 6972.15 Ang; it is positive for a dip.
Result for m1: -2.0 Ang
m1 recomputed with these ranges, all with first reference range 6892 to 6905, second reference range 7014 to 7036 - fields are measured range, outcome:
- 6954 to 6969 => -0.71 Ang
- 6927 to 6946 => -1.04 Ang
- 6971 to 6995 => -0.10 Ang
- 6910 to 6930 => -0.69 Ang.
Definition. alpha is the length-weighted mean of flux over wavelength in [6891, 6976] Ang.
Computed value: 21.9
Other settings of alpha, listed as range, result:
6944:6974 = 23.2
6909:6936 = 21.5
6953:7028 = 23.4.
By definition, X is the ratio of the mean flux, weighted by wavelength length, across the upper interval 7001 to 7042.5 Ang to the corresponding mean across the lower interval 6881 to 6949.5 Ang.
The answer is 1.16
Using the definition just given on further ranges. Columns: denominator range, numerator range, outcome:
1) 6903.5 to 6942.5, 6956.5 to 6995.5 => 1.07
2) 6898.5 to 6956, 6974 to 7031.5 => 1.08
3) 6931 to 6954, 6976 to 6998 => 1.01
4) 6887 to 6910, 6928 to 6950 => 1.13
